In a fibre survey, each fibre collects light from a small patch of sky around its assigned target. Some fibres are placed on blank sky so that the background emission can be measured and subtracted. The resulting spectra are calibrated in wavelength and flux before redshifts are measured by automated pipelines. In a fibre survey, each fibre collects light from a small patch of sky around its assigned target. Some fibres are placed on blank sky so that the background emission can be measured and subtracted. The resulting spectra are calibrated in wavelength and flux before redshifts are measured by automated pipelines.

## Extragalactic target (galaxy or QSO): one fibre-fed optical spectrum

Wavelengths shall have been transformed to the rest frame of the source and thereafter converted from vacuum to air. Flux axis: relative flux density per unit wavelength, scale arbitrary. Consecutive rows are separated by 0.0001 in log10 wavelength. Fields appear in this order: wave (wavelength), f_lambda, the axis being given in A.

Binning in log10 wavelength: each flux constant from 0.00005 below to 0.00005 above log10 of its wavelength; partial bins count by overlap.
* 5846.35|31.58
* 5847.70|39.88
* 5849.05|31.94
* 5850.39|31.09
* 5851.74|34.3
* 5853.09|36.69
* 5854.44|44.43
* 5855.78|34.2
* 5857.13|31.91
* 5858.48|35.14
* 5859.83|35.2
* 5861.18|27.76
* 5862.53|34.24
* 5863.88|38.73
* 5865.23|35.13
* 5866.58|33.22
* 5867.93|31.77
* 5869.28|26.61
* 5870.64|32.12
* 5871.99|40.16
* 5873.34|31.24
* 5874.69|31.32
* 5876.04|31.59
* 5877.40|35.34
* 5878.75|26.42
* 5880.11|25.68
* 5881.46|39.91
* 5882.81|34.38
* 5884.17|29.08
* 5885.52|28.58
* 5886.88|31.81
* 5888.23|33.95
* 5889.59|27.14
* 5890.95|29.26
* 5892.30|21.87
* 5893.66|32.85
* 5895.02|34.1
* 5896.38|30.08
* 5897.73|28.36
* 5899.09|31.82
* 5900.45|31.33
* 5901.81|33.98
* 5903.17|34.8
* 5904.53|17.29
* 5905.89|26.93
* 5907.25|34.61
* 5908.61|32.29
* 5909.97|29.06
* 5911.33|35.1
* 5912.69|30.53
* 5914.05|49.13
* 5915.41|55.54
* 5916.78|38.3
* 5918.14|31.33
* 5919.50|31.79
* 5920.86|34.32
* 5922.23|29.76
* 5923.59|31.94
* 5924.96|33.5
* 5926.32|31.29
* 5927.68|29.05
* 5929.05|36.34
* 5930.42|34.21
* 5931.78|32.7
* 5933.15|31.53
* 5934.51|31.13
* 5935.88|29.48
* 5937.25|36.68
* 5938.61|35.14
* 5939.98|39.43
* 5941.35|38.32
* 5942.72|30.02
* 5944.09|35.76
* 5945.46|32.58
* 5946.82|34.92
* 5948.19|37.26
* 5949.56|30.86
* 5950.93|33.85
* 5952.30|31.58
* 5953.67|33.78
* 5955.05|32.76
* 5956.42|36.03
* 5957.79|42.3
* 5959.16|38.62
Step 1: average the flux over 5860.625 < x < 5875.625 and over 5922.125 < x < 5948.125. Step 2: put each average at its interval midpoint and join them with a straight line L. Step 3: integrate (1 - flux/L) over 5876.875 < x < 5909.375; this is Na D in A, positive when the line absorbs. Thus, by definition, 2.7 A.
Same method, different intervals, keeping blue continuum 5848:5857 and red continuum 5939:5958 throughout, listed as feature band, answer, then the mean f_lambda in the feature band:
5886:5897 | 1.6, 30.1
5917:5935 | 1.3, 32.4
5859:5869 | 0.5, 33.5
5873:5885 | 1.2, 31.6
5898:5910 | 1.7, 30.2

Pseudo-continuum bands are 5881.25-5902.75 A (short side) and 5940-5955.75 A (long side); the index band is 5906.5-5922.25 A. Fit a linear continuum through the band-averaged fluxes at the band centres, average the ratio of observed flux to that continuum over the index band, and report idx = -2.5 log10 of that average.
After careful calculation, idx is -0.13 mag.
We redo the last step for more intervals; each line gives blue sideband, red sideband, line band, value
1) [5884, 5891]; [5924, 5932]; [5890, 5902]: 0.02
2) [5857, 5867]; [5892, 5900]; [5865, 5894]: 0.03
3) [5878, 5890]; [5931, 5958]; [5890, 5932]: -0.01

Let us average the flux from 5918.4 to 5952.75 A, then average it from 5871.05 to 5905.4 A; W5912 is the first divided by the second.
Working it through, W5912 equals 1.08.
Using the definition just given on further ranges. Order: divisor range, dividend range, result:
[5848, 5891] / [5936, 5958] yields 1.06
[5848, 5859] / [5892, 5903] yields 0.88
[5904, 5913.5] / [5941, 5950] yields 1.14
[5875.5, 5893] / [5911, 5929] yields 1.17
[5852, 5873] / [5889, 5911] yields 0.87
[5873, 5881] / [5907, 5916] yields 1.25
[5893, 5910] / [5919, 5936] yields 1.05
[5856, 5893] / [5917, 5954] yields 1.05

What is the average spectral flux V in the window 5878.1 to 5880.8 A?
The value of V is 26.1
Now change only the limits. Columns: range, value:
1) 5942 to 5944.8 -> 32.9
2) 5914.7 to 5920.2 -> 39.3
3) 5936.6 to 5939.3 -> 36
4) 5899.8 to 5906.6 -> 28.9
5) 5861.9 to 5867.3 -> 35.3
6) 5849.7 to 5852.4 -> 32.7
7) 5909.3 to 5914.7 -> 35.9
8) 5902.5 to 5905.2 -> 26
